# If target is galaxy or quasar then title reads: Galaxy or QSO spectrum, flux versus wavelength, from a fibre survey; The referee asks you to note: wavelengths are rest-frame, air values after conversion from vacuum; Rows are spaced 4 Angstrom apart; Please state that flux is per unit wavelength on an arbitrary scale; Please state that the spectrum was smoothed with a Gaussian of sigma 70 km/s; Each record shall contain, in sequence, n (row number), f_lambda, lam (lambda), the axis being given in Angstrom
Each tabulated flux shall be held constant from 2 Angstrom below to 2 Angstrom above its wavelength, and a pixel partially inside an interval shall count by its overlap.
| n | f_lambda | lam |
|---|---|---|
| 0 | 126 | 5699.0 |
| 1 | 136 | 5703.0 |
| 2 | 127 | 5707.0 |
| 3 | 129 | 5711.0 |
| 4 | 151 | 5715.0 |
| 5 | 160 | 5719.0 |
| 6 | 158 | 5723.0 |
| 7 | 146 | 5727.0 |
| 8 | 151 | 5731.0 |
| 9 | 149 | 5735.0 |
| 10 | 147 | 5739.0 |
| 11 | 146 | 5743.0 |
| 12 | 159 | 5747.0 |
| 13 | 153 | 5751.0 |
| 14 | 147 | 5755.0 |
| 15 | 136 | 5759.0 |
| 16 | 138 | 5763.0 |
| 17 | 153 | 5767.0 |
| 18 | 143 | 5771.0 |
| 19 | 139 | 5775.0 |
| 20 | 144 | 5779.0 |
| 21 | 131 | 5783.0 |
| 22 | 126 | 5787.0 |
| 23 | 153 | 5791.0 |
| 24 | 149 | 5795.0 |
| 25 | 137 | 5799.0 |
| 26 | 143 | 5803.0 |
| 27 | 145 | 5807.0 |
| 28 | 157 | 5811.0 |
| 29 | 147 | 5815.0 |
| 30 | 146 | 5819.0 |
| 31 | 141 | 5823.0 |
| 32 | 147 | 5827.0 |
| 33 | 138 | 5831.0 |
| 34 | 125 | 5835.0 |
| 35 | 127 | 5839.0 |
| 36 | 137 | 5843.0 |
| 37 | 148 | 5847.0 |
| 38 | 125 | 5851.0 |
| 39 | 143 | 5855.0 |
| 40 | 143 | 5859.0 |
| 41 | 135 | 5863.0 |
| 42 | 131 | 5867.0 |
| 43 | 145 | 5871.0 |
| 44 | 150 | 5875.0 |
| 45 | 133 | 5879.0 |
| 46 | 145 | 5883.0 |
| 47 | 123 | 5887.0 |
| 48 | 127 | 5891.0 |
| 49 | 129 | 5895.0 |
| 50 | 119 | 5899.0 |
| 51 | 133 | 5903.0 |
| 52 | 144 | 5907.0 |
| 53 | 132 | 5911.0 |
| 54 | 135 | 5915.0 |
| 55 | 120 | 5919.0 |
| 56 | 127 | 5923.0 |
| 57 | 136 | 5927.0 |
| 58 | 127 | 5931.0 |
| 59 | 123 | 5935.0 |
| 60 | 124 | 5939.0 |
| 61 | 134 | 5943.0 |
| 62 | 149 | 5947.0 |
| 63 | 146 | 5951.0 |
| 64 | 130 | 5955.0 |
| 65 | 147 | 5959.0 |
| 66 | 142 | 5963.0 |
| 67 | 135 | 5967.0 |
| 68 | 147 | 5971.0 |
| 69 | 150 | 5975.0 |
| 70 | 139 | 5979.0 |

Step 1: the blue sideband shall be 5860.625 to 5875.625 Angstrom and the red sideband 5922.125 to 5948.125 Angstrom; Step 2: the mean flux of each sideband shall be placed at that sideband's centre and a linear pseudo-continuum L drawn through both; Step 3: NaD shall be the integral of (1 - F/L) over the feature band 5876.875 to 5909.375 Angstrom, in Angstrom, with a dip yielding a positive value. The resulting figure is 1.09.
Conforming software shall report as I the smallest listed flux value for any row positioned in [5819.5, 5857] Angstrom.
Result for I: 125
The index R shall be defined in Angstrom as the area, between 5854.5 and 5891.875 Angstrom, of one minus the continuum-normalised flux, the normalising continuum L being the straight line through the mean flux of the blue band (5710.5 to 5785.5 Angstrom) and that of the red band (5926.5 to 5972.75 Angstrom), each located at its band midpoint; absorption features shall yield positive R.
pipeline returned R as 0.7 Angstrom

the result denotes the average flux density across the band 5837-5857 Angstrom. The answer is 136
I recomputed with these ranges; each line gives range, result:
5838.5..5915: 119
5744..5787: 126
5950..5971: 130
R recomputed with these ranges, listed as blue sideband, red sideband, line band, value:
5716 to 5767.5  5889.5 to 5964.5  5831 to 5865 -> 1.05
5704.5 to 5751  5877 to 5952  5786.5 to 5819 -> -1.00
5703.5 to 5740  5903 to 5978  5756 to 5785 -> 0.60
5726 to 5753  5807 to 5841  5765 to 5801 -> 0.98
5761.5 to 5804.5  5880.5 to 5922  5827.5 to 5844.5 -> 0.46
